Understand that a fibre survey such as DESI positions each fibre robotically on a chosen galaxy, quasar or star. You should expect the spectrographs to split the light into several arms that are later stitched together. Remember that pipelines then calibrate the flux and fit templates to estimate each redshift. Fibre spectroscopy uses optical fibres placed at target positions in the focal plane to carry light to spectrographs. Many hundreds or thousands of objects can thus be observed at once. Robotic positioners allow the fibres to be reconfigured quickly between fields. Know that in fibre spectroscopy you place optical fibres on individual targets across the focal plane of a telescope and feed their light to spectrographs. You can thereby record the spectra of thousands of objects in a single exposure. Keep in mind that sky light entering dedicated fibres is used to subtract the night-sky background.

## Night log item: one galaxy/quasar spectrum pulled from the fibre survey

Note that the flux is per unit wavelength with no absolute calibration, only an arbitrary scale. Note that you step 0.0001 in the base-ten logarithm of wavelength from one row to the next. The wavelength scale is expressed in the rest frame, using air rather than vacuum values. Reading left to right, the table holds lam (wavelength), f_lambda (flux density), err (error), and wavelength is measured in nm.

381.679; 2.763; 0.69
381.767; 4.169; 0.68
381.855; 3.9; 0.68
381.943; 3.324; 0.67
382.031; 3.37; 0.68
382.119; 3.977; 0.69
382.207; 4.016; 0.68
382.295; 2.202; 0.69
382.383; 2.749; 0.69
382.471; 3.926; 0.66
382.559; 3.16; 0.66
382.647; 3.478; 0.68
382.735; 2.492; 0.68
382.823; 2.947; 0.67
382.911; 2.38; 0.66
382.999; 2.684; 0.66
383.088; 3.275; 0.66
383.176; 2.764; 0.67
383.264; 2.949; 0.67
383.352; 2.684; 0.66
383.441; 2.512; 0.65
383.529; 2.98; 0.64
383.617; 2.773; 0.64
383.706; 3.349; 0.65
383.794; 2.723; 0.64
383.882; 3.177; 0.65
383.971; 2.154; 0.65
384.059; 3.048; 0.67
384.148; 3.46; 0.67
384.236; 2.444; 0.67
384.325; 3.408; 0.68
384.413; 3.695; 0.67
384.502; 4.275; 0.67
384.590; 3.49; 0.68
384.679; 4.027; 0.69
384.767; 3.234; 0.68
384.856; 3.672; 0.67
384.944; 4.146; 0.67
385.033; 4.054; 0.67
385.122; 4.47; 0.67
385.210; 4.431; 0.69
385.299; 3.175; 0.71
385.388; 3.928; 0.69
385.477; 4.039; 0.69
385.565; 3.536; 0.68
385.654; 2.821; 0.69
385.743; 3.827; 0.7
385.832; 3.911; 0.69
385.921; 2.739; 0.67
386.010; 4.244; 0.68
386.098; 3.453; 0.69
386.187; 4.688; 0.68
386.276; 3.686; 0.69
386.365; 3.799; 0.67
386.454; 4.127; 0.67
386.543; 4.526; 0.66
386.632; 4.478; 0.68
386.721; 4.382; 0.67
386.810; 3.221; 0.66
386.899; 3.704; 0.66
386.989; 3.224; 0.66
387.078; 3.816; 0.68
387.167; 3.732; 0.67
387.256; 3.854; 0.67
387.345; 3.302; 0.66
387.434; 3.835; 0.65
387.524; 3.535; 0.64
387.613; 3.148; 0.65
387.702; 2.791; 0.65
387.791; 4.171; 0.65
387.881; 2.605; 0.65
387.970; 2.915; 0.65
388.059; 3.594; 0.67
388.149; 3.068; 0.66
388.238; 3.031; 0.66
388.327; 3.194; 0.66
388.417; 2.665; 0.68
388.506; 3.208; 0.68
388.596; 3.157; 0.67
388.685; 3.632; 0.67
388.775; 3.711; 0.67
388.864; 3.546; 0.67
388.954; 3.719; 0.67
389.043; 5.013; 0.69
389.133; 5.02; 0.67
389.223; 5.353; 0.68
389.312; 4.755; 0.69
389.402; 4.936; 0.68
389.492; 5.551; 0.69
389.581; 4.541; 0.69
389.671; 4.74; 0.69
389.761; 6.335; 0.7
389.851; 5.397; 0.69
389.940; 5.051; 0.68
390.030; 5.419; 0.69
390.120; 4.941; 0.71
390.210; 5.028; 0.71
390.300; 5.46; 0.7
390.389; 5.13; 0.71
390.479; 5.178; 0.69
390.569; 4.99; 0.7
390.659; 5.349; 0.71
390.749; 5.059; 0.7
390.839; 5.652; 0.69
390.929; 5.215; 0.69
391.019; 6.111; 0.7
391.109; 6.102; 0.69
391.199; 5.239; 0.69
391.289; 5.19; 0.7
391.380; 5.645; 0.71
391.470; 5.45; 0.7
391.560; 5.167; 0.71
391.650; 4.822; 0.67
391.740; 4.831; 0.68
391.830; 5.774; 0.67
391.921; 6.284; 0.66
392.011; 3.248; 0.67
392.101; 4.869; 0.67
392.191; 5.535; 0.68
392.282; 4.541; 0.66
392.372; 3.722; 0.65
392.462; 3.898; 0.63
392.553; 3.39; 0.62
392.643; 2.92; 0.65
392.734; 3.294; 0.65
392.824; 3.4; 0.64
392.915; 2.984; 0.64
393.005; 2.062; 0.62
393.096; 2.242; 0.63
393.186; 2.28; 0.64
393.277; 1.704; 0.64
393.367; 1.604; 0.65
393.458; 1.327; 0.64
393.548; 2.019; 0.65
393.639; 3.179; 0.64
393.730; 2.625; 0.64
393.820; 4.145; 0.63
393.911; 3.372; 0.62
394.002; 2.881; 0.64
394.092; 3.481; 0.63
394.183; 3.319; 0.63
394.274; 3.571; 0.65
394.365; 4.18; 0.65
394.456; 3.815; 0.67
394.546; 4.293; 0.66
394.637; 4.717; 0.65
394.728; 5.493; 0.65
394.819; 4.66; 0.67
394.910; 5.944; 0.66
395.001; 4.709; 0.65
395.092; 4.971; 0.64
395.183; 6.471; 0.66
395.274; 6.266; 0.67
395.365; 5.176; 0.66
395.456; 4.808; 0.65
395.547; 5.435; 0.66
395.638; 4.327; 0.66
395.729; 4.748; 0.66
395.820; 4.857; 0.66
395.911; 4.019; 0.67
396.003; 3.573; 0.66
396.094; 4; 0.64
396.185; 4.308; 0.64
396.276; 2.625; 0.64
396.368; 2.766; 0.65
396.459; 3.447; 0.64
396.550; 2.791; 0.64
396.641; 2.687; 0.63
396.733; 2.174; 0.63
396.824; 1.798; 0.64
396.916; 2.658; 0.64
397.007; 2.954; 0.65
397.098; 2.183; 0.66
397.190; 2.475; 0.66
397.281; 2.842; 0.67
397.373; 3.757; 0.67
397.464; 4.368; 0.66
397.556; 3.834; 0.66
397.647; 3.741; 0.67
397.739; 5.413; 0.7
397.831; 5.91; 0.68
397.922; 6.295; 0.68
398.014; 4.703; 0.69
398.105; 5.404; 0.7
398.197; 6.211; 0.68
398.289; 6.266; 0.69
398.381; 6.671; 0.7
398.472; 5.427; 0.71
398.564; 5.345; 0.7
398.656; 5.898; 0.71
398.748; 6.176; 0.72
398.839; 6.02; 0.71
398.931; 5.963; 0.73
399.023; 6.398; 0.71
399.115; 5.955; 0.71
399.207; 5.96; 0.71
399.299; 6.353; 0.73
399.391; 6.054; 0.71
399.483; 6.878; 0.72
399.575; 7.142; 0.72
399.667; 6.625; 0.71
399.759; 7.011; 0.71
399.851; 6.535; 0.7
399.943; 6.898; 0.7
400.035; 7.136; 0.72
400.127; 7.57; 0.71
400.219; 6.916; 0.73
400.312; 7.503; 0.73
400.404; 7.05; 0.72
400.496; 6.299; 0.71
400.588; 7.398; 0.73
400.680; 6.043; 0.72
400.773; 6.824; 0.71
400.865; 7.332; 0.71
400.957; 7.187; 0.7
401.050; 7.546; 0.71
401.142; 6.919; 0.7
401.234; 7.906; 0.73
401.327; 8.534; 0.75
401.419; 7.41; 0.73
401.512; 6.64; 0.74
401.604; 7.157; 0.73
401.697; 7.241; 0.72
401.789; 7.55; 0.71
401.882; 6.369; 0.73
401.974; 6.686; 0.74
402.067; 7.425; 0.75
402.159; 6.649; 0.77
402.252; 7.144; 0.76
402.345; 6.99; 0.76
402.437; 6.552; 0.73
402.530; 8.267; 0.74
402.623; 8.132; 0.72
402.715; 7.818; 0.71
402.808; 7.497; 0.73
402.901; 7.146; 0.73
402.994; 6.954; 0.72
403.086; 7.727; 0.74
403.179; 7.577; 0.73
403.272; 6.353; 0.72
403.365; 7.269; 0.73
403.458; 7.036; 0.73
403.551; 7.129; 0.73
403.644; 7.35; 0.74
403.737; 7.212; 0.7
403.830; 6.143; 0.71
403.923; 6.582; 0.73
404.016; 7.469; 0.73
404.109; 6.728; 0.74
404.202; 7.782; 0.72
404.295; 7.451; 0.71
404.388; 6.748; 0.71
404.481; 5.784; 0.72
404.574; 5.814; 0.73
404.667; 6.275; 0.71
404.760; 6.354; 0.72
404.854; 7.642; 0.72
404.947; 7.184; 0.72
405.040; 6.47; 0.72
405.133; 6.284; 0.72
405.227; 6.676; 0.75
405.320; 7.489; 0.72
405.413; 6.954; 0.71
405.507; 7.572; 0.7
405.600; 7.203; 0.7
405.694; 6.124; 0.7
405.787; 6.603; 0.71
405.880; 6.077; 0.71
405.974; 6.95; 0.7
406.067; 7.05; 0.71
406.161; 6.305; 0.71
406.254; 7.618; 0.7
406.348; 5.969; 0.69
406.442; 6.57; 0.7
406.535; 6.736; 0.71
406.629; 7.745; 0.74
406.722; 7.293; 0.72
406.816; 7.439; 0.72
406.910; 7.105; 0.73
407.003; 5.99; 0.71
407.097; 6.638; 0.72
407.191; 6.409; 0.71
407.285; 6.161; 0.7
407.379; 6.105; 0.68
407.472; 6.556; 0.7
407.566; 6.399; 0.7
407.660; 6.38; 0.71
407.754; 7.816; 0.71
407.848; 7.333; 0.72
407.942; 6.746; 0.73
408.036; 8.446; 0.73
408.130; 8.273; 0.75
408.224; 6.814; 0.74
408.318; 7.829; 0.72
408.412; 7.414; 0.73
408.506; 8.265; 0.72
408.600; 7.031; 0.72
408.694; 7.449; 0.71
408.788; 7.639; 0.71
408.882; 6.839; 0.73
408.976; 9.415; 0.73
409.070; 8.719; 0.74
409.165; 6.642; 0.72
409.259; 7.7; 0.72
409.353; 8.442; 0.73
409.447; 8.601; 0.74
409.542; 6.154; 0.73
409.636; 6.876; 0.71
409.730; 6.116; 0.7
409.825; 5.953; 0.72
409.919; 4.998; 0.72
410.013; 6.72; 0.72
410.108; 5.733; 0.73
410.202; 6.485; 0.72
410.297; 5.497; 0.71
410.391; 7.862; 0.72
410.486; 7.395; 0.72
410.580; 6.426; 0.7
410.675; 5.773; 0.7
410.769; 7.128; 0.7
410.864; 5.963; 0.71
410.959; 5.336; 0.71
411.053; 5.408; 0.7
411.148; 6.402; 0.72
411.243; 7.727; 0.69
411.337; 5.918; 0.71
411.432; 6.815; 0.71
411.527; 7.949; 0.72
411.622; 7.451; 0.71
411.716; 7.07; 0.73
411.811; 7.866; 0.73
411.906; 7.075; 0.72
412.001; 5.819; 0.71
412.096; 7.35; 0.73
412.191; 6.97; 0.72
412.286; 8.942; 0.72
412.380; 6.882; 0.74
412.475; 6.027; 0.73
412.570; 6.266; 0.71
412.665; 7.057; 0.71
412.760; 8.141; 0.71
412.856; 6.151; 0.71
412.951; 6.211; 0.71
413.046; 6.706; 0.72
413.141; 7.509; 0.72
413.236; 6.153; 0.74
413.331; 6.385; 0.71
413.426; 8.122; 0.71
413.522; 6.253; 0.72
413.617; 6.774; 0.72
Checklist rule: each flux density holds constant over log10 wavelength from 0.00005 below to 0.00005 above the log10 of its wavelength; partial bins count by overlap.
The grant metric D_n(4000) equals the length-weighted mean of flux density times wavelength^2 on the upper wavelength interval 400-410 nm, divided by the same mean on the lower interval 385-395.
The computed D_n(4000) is 1.87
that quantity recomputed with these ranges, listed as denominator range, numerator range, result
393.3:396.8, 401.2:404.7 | 1.90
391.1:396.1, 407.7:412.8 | 1.85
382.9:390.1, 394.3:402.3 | 1.58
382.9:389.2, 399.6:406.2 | 2.18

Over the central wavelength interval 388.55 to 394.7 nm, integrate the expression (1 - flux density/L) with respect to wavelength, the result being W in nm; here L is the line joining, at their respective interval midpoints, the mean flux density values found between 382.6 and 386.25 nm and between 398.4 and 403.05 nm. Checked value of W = 0.71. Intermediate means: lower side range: 3.36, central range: 4.28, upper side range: 6.89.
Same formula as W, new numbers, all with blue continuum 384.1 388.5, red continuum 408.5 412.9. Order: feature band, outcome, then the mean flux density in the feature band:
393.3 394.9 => 0.413 nm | 3.48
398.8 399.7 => -0.159 nm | 6.33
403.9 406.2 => -0.232 nm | 6.79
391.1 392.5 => -0.204 nm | 5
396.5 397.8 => 0.497 nm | 3.15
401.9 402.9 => -0.254 nm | 7.28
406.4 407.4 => -0.054 nm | 6.76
